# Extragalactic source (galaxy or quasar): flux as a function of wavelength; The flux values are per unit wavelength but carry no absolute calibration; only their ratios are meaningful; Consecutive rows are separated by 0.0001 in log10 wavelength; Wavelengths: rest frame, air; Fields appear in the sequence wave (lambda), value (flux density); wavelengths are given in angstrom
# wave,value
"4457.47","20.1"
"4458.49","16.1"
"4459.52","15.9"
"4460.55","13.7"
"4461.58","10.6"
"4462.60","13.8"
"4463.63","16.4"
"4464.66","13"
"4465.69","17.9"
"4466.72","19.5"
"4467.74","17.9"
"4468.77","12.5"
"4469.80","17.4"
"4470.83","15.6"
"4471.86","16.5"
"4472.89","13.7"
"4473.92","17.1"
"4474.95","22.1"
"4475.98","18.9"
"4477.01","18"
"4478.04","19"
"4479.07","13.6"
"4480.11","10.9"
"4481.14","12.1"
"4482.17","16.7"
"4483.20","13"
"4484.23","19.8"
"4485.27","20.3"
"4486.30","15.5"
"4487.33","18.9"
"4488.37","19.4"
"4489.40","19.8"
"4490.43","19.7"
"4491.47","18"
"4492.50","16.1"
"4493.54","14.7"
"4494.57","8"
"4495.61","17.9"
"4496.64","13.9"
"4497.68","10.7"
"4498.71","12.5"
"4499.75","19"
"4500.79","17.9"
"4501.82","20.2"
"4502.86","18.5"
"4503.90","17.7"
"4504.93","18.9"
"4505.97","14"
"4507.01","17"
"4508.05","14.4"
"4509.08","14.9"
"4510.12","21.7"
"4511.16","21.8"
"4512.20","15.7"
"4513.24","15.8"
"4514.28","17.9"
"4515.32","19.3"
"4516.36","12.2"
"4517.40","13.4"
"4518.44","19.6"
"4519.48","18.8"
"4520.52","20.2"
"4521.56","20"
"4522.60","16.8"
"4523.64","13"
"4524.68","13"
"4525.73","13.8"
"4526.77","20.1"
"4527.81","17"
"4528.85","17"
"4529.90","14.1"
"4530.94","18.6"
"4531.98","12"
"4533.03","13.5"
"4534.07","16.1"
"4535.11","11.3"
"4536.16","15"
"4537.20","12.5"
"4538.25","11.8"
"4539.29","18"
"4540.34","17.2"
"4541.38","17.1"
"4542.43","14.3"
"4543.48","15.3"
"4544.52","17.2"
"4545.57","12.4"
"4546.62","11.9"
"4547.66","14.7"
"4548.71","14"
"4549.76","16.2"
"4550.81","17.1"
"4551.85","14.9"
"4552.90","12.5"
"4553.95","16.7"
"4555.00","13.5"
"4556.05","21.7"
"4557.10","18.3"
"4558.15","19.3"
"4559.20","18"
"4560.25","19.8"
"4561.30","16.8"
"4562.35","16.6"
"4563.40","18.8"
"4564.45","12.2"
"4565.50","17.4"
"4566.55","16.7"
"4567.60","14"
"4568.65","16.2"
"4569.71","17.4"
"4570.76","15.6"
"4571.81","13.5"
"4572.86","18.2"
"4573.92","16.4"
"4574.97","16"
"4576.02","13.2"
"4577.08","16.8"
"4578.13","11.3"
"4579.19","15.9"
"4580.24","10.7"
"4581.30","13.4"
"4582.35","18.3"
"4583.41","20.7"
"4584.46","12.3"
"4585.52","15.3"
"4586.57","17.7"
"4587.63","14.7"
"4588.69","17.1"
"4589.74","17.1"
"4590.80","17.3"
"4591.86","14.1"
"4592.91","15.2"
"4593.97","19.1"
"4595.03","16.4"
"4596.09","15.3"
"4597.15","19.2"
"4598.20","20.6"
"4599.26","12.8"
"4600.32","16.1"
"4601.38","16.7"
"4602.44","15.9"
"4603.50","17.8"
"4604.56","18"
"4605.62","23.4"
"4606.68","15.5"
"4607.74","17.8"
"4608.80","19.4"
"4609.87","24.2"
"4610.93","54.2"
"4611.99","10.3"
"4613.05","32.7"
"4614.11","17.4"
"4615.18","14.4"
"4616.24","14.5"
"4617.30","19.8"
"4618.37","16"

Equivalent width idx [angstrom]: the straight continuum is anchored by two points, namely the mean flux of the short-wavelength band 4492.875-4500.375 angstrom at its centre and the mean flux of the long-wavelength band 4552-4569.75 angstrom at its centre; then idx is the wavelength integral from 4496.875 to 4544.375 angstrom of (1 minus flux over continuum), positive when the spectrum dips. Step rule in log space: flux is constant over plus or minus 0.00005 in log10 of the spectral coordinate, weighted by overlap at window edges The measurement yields -4.1 angstrom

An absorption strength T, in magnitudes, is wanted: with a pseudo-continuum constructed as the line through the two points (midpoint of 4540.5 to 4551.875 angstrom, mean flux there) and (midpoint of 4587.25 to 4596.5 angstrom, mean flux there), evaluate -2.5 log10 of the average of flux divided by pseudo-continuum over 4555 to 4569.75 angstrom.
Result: -0.11 mag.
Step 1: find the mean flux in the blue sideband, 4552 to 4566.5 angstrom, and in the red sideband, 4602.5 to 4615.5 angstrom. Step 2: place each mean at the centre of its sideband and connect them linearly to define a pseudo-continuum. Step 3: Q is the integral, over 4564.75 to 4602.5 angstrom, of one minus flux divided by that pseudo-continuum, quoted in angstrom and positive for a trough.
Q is 6.7 angstrom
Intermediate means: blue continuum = 17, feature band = 15.9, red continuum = 22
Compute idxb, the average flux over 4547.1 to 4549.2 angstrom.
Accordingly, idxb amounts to 14.3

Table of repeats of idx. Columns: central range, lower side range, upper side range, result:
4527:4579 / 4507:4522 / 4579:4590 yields 2.7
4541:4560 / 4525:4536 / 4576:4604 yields -0.4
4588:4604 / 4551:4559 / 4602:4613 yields 3.3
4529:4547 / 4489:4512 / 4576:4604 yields 1.9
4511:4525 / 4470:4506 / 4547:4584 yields -0.4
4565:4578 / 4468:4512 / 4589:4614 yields 2.0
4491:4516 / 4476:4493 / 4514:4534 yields 0.2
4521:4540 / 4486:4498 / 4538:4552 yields 0.3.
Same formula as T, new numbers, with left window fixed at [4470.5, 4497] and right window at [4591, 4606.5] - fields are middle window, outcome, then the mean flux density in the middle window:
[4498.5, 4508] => -0.04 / 17.3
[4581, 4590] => 0.05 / 16.4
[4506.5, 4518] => 0.00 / 16.8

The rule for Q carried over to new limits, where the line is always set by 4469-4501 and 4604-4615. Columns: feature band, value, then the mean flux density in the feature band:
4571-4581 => 3.07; 14.7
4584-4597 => 3.48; 16.1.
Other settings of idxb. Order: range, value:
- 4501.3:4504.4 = 18.8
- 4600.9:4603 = 16.3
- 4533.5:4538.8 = 13.4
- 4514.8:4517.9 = 15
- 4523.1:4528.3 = 15.4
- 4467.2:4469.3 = 15.3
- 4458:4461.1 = 15.1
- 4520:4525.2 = 16.6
